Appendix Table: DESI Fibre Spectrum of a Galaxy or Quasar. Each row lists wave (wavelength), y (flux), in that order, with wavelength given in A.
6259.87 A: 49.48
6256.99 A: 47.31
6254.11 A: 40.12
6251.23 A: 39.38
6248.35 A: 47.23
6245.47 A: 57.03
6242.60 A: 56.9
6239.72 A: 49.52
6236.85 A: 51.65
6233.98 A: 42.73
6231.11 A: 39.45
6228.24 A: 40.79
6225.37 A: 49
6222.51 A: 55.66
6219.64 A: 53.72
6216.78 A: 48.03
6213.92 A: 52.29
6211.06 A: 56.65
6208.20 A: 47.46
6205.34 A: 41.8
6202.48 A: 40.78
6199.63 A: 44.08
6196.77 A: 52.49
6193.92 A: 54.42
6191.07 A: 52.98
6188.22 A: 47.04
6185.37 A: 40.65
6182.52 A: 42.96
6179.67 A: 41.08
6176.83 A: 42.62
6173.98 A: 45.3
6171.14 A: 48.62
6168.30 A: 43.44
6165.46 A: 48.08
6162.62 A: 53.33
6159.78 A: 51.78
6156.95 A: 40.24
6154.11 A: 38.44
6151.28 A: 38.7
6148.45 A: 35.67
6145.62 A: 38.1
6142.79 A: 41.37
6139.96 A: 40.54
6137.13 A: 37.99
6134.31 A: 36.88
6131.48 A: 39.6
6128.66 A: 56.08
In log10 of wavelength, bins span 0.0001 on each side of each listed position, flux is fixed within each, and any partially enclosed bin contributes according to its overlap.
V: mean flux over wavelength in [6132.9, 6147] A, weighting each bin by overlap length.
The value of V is 39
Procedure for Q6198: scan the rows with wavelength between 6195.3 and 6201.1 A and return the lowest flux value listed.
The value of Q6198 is 44.08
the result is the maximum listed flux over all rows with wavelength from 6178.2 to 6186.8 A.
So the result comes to 42.96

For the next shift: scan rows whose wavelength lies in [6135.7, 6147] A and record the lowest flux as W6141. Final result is 37.99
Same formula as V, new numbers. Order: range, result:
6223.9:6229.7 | 45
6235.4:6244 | 52.6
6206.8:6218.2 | 51.1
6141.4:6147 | 39.7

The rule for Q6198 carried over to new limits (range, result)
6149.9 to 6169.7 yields 38.44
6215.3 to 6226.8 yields 48.03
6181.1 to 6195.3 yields 40.65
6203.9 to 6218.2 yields 41.8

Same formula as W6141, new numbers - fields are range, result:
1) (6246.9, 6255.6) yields 39.38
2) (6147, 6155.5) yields 35.67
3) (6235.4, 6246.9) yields 49.52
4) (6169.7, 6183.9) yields 41.08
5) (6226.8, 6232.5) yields 39.45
